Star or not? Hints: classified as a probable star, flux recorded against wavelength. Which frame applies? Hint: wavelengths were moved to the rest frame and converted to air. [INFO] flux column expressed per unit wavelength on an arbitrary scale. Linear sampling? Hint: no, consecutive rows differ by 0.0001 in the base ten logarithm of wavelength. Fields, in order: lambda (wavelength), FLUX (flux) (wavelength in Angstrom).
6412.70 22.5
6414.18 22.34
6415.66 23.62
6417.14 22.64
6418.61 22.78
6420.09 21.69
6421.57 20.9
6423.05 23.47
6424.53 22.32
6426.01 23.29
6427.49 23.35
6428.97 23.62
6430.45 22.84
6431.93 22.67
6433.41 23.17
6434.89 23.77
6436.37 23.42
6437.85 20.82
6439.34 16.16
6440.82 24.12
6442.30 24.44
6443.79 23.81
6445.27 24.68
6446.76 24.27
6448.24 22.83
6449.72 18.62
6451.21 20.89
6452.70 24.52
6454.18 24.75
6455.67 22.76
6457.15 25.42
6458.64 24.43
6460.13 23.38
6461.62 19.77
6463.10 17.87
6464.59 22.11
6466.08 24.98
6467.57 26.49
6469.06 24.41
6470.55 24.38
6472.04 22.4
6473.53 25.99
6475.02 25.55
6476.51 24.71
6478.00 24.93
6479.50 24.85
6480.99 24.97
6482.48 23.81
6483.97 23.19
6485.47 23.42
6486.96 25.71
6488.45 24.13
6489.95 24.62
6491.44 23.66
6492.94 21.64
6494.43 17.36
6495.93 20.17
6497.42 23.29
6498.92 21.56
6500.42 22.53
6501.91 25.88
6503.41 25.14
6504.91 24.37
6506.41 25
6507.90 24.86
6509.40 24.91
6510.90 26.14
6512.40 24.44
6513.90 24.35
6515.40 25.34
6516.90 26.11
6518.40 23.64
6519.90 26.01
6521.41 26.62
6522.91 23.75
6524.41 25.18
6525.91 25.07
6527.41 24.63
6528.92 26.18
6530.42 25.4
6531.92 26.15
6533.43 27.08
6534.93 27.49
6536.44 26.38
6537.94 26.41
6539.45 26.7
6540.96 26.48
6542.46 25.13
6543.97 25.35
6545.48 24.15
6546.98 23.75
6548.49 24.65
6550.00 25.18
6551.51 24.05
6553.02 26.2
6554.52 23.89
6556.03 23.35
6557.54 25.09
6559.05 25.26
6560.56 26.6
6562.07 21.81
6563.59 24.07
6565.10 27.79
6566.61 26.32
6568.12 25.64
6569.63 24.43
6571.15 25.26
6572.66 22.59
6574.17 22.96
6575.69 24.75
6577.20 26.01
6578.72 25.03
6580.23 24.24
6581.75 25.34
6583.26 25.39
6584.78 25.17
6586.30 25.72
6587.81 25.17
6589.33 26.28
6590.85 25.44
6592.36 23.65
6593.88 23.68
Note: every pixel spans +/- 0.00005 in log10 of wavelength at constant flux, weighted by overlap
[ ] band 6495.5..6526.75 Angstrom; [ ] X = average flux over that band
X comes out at 24.5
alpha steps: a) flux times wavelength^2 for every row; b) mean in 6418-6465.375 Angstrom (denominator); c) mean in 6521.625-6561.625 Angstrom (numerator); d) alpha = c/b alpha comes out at 1.16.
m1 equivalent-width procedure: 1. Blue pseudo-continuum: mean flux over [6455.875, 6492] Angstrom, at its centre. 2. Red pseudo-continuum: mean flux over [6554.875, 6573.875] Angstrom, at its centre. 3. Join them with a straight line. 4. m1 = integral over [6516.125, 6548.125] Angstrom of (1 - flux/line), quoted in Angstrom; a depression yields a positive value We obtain -1.4 Angstrom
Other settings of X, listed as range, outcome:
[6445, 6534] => 24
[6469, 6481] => 24.7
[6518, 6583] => 25.2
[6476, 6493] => 24.2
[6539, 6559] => 24.9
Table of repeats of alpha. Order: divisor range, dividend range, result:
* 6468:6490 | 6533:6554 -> 1.07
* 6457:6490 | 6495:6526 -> 1.03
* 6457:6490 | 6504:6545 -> 1.08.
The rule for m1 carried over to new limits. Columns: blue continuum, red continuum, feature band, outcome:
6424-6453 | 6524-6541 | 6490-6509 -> 1.4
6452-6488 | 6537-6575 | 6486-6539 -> -0.4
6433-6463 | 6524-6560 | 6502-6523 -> -0.5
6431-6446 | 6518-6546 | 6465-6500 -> 0.6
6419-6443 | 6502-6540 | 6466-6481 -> -0.6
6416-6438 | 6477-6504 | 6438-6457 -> 0.2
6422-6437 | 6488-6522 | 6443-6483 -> -0.2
